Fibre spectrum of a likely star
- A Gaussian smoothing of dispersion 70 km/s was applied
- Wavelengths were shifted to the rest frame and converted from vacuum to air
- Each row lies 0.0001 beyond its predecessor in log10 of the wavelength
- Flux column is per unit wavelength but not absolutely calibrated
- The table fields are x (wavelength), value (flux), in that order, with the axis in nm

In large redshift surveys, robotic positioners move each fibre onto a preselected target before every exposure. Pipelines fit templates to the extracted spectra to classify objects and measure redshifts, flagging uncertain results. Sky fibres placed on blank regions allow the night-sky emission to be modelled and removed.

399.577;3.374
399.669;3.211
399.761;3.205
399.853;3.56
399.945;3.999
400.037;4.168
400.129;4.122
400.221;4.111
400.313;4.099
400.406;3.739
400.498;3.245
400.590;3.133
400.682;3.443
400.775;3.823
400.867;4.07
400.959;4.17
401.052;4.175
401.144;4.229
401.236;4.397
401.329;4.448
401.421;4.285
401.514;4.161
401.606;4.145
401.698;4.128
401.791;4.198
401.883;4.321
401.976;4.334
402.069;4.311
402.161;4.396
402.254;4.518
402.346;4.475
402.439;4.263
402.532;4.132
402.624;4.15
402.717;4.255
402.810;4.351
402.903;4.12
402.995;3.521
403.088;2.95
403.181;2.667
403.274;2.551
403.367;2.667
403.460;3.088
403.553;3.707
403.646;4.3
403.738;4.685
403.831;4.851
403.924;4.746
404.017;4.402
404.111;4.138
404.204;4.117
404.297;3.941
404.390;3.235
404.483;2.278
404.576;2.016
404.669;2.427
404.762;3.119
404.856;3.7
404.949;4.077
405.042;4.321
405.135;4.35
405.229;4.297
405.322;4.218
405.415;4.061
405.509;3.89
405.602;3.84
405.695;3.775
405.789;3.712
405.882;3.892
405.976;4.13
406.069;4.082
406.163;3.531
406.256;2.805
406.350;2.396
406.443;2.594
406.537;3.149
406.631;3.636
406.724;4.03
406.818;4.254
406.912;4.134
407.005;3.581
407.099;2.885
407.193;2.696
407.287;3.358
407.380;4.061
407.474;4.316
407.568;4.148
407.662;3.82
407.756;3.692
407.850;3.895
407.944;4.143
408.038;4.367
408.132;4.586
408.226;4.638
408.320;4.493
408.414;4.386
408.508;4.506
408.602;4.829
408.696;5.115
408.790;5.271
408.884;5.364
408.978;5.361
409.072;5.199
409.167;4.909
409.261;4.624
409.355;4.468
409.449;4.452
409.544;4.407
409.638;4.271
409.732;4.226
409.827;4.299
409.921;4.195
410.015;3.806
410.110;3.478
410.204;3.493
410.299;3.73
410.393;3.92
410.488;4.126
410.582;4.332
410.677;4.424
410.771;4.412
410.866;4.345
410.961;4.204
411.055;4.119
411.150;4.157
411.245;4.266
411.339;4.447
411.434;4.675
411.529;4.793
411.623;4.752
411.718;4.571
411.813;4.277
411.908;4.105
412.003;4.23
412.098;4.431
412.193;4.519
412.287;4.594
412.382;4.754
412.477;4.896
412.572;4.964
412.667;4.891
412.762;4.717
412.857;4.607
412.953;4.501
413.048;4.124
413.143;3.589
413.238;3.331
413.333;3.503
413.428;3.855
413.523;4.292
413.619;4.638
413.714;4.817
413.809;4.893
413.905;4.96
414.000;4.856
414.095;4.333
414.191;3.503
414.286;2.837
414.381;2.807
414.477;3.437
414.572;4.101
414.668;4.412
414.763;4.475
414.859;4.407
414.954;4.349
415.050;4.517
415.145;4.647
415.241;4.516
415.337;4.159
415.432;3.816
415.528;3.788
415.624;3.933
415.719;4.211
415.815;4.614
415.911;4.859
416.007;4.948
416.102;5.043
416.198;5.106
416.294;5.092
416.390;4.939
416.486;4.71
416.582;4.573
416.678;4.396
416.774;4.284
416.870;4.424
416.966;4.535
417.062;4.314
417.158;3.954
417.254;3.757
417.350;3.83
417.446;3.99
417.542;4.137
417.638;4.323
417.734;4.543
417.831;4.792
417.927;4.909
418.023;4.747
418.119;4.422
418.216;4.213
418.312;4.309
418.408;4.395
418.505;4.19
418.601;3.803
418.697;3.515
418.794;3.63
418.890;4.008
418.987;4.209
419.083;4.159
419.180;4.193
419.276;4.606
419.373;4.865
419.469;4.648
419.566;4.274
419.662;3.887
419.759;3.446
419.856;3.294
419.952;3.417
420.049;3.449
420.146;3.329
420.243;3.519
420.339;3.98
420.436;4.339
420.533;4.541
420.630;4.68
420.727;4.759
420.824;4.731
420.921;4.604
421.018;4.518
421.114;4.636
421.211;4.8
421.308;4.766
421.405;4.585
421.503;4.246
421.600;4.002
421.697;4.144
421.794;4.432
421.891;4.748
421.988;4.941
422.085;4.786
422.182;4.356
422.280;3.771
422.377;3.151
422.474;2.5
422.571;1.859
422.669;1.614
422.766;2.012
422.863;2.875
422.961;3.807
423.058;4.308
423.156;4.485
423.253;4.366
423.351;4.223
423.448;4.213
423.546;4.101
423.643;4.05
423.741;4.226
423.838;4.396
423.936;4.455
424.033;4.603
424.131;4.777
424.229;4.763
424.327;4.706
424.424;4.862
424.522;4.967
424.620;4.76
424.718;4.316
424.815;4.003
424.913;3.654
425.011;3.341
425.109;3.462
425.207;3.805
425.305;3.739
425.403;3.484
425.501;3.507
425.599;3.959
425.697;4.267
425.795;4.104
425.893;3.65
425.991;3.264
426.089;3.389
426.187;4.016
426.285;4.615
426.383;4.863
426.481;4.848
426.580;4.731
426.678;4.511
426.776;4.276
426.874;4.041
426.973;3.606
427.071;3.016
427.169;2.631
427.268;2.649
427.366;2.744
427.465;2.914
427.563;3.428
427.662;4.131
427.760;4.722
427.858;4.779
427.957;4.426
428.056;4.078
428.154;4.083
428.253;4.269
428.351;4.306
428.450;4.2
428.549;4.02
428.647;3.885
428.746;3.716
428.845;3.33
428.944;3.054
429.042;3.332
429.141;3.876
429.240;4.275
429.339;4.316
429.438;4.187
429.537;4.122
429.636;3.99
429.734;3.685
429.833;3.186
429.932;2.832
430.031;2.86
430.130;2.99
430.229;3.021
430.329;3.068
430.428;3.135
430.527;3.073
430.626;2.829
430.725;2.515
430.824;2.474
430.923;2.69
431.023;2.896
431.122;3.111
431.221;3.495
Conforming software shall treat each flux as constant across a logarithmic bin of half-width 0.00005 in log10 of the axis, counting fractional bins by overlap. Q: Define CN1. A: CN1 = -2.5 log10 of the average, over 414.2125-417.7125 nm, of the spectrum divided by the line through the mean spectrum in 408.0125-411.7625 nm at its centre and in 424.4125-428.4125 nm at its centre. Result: 0.00 mag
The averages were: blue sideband 4.45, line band 4.28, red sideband 3.95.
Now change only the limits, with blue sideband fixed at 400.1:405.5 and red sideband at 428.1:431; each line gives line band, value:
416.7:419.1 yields -0.152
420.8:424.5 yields -0.148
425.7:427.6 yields -0.069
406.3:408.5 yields 0.006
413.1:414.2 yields -0.139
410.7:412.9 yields -0.198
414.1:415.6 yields -0.079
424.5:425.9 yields -0.107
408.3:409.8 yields -0.240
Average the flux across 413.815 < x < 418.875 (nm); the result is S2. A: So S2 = 4.3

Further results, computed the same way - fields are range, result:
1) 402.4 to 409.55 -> 3.93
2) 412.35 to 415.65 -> 4.23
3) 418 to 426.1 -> 4.06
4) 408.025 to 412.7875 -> 4.48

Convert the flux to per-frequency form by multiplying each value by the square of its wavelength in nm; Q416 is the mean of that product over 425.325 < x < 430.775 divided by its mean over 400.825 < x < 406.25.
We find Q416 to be 1.07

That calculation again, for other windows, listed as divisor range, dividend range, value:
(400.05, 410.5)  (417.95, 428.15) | 1.11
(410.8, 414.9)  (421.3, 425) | 0.99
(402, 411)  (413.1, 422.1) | 1.13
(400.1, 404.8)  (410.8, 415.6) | 1.17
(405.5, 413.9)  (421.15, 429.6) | 1.02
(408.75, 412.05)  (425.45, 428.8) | 0.97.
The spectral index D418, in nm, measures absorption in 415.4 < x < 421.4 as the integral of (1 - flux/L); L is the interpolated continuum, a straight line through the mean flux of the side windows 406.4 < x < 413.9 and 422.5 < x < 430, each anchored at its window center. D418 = -0.34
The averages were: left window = 4.27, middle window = 4.3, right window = 3.89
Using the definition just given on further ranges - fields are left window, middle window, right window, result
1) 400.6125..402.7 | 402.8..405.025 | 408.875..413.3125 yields 0.35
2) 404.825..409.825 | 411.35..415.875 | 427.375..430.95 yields -0.39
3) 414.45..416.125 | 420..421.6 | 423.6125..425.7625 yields -0.03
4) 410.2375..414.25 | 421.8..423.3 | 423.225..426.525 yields 0.22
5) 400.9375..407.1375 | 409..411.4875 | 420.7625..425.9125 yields -0.24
